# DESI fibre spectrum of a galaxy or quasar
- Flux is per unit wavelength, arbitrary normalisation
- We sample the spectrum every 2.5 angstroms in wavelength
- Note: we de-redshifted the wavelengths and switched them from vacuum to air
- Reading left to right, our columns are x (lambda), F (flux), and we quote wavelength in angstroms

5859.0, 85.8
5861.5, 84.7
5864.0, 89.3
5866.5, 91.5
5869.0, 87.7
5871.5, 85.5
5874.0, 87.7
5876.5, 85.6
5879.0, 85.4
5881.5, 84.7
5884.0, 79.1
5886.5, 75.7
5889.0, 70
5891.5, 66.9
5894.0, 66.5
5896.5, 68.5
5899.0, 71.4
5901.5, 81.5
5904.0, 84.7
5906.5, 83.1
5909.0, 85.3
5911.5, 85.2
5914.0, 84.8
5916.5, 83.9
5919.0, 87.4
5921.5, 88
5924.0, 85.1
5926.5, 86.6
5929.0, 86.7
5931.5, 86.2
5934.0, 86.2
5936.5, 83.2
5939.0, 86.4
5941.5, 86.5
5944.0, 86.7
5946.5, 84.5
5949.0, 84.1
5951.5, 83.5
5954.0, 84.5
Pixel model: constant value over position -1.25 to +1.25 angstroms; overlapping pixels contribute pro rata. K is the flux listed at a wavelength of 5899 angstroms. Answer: 71.4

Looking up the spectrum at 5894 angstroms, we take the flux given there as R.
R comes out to 66.5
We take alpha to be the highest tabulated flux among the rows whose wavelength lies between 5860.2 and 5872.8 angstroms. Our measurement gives 91.5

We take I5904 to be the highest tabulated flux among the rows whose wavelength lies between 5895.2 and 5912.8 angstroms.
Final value 85.3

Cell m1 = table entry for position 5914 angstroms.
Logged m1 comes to 84.8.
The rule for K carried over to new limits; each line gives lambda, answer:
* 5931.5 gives 86.2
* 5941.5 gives 86.5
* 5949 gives 84.1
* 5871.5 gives 85.5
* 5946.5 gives 84.5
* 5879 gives 85.4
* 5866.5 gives 91.5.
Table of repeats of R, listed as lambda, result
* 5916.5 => 83.9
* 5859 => 85.8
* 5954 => 84.5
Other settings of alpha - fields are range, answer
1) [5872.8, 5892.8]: 87.7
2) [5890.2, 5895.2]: 66.9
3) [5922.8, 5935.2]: 86.7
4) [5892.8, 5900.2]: 71.4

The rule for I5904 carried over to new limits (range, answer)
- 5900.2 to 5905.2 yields 84.7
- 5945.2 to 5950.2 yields 84.5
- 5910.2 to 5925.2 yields 88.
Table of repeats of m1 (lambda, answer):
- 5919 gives 87.4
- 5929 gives 86.7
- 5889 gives 70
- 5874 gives 87.7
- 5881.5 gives 84.7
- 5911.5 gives 85.2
